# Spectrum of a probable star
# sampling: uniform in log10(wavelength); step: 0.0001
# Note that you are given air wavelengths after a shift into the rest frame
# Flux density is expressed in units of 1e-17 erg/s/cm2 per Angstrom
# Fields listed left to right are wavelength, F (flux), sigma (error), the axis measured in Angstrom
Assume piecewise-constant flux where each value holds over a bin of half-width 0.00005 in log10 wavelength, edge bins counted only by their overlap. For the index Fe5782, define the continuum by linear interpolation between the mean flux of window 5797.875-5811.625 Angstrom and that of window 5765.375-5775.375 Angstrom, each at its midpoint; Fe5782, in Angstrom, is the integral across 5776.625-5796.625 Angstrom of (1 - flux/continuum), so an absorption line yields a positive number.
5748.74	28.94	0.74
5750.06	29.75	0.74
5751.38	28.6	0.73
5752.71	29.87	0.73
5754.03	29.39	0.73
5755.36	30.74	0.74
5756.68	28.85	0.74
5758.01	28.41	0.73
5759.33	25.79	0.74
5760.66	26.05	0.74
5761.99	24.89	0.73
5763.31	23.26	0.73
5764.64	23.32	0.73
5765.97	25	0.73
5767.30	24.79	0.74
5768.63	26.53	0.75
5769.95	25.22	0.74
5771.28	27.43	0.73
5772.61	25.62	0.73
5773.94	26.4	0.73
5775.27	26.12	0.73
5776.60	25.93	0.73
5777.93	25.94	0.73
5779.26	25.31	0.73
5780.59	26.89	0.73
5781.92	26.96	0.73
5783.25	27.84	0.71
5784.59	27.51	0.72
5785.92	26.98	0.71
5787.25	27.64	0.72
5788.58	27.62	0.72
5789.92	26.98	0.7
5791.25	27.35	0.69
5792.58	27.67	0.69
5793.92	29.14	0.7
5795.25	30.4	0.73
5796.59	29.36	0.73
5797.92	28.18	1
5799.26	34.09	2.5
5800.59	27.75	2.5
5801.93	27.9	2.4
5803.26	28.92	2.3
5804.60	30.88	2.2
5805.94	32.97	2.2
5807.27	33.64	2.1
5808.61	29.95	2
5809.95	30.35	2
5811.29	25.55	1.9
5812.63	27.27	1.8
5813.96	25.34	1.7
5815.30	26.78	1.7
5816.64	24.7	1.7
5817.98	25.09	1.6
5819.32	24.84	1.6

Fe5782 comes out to 0.3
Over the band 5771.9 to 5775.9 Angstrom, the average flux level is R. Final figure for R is 26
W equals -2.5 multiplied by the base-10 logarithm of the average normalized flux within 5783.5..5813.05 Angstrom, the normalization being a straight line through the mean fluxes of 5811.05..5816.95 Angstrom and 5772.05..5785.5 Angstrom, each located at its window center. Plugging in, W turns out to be -0.11 mag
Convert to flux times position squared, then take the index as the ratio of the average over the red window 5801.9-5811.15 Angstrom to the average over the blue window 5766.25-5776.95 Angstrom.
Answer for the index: 1.2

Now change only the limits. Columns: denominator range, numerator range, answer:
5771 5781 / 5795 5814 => 1.14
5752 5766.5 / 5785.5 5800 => 1.08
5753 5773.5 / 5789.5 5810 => 1.14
